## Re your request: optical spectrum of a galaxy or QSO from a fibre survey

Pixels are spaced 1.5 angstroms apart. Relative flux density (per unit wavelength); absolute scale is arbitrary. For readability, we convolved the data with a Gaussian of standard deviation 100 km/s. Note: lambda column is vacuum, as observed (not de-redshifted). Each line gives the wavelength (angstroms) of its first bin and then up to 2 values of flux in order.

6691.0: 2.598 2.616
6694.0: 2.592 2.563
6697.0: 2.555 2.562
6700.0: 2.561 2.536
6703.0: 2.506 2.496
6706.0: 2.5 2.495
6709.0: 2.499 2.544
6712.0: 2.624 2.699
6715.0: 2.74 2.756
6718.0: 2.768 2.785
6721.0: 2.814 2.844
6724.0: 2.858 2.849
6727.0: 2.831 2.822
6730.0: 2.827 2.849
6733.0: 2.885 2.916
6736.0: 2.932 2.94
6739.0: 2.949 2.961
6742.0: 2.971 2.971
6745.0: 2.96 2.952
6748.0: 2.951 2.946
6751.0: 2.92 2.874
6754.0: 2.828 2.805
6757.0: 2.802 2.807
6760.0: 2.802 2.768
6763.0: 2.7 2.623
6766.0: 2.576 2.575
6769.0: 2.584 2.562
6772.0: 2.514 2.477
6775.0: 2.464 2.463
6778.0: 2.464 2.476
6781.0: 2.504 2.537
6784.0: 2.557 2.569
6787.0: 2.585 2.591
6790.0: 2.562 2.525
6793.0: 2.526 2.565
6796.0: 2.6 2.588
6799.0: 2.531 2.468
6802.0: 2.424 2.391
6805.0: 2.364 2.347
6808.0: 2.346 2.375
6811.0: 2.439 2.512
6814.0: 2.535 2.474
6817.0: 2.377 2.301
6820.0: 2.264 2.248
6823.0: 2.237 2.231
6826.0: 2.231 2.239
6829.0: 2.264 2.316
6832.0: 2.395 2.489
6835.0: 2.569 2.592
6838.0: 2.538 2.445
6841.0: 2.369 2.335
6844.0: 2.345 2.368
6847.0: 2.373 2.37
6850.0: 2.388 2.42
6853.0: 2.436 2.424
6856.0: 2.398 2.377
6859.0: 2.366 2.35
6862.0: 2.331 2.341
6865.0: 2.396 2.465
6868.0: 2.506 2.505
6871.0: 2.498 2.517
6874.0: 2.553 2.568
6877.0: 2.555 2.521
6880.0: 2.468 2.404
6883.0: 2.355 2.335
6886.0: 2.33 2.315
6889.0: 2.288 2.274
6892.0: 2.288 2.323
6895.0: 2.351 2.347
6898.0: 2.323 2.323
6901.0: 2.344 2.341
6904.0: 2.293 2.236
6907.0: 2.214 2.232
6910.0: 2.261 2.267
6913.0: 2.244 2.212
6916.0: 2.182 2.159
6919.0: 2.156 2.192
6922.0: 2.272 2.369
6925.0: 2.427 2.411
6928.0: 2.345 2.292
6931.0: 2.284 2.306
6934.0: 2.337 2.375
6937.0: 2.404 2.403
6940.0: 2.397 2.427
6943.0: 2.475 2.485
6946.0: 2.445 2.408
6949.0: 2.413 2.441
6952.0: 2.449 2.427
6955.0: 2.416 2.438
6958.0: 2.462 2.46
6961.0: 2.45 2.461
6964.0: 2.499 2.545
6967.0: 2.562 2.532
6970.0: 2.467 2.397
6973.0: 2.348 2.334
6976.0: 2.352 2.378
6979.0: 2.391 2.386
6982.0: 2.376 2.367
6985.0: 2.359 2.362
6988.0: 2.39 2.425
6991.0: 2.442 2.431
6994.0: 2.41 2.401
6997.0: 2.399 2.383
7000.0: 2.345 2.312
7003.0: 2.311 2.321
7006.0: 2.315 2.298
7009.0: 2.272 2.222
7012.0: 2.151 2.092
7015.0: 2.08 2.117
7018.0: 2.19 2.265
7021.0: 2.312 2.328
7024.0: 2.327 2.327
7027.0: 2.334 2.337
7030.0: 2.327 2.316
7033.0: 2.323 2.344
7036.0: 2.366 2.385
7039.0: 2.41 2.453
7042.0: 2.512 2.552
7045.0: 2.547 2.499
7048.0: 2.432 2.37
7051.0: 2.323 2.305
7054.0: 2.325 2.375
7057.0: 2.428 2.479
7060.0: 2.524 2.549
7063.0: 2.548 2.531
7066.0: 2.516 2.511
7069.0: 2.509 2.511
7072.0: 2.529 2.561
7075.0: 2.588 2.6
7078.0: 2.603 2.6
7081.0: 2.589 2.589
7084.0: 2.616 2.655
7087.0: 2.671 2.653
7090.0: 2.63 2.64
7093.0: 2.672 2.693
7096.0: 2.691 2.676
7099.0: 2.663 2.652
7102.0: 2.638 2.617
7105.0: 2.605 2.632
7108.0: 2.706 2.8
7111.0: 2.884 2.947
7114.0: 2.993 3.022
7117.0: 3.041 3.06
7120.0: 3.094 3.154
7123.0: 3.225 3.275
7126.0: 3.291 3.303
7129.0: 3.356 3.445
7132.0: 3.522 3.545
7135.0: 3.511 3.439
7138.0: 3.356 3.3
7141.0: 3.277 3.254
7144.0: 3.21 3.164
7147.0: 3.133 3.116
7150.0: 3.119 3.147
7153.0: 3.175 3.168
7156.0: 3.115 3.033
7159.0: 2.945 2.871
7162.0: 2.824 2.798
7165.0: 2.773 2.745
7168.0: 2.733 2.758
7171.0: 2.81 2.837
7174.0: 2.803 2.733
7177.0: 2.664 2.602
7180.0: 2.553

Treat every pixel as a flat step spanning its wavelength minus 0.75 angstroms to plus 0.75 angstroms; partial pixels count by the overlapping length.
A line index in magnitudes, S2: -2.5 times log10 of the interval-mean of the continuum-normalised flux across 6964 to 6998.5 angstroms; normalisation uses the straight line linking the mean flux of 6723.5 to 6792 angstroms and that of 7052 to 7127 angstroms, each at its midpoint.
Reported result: 0.13 mag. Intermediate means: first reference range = 2.74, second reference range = 2.7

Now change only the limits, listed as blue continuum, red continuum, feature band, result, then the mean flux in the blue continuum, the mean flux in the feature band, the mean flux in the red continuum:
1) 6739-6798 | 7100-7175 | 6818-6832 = 0.21 mag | 2.68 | 2.27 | 3.04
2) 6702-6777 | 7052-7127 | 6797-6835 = 0.15 mag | 2.75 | 2.38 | 2.7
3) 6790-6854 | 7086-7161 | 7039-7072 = 0.17 mag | 2.41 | 2.47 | 3.02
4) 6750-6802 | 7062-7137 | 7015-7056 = 0.18 mag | 2.61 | 2.35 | 2.83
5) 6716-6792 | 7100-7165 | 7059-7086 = 0.18 mag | 2.74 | 2.56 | 3.09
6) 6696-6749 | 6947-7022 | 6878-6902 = 0.07 mag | 2.76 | 2.35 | 2.37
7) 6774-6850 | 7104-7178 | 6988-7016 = 0.20 mag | 2.43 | 2.31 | 3.05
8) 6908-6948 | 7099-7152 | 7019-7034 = 0.17 mag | 2.32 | 2.32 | 3.1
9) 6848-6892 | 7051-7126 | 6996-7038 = 0.14 mag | 2.41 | 2.29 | 2.68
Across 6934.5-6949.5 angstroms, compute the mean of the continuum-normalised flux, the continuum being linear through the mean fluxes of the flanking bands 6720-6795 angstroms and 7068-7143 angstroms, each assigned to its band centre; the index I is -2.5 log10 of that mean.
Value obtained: 0.165 mag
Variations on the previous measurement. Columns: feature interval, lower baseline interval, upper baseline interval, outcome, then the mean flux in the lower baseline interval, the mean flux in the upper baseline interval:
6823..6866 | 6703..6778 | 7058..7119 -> 0.15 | 2.75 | 2.66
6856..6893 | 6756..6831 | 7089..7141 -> 0.09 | 2.49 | 3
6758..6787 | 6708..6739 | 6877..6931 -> 0.03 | 2.79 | 2.31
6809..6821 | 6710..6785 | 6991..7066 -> 0.11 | 2.75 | 2.36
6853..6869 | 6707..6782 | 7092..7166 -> 0.18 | 2.75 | 3.04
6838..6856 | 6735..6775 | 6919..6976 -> 0.09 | 2.79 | 2.41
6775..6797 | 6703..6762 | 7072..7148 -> 0.12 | 2.81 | 2.93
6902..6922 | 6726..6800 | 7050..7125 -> 0.21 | 2.71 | 2.67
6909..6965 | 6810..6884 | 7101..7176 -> 0.11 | 2.41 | 3.05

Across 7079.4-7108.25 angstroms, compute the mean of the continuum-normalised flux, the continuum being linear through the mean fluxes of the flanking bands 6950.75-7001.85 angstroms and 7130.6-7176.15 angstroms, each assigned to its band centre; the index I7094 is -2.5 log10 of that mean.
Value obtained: 0.08 mag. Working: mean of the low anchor 2.42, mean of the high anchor 3.08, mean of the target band 2.64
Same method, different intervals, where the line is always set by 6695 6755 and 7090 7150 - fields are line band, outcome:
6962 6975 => 0.190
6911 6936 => 0.262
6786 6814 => 0.137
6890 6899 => 0.237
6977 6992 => 0.228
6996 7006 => 0.252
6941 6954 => 0.195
